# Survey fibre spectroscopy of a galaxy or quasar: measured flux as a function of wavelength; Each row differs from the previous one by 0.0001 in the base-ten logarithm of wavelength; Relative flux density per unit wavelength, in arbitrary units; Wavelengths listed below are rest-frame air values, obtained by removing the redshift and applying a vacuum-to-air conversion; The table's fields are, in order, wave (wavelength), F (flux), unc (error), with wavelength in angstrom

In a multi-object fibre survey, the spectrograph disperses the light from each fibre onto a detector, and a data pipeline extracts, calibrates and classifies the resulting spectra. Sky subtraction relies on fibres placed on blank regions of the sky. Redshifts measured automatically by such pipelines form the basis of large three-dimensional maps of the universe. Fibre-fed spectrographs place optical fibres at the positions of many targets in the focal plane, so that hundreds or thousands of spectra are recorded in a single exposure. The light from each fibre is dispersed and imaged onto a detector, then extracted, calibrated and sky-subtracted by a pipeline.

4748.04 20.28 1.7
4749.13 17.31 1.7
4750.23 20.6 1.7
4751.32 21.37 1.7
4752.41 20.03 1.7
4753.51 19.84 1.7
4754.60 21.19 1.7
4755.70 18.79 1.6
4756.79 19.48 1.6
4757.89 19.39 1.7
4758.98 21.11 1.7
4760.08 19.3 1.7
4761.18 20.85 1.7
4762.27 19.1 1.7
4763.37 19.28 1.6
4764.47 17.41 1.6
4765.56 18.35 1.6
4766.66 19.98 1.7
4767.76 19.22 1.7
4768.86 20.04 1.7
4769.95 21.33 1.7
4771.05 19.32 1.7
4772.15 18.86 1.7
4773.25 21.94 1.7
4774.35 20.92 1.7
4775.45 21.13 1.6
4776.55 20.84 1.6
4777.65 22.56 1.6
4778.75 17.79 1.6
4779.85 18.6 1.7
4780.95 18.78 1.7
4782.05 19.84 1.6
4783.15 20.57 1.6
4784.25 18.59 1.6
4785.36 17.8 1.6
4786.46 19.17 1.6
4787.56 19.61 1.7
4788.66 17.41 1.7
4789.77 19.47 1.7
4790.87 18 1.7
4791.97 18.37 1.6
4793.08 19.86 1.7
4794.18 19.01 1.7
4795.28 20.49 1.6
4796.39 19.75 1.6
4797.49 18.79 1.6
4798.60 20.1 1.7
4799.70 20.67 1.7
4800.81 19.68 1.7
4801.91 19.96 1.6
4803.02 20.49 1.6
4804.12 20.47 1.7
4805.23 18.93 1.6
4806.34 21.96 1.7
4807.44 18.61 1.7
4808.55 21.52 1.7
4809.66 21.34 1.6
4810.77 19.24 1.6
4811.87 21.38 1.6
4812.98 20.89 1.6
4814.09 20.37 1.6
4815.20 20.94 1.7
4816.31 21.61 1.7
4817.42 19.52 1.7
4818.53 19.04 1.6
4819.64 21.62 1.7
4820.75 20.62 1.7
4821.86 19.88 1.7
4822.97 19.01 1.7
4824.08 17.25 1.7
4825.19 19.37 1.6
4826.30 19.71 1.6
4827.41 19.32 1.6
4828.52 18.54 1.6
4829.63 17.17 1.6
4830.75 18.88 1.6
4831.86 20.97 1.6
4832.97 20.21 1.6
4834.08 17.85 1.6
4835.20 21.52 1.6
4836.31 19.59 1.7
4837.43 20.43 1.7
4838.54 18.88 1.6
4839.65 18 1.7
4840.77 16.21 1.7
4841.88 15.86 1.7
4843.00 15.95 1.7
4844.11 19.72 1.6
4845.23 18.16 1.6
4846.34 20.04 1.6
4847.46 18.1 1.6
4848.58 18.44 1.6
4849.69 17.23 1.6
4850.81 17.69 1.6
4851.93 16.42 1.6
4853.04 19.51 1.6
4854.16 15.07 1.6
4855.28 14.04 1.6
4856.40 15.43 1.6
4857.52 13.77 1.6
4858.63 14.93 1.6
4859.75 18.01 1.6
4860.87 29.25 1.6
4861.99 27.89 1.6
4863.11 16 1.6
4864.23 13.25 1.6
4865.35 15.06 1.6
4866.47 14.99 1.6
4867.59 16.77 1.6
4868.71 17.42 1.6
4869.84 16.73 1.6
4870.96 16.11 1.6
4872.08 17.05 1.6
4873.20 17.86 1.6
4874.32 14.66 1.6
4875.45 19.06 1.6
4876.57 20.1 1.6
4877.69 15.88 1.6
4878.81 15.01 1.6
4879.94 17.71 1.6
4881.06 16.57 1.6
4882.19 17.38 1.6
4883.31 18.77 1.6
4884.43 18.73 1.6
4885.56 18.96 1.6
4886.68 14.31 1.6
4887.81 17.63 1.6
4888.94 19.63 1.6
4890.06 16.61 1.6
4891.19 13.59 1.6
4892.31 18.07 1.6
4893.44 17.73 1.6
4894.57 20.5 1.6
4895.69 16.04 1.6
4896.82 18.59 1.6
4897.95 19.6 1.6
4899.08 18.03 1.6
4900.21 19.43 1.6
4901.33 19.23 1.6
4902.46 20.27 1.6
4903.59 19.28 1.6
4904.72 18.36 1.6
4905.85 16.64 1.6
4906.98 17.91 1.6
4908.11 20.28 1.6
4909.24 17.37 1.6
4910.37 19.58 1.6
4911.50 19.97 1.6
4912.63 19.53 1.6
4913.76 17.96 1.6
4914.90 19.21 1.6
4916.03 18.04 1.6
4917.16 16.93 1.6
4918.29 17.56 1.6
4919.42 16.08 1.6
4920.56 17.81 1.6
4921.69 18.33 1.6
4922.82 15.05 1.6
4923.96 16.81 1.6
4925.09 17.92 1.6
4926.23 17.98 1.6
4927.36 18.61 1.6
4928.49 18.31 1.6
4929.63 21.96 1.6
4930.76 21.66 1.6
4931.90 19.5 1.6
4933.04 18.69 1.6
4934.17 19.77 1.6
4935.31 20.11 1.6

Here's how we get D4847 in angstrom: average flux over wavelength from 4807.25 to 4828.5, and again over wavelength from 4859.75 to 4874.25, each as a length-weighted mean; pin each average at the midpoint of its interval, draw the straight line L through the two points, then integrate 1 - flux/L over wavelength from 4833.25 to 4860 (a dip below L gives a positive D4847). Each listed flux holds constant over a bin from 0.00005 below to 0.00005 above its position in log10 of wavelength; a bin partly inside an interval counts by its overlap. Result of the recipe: 1.9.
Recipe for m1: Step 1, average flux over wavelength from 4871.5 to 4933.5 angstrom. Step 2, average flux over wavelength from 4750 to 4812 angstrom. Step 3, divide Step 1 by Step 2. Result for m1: 0.9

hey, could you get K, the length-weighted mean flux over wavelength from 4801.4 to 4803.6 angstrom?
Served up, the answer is 20.3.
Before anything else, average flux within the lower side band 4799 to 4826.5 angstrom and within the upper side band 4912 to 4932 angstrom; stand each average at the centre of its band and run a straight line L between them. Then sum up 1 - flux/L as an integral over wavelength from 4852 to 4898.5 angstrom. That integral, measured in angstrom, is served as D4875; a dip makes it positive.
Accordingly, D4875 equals 4.1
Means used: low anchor 20.2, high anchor 18.3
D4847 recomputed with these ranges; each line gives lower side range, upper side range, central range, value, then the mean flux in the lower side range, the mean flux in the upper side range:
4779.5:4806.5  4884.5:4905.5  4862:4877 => 1.22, 19.4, 18.1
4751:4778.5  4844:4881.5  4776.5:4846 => -2.47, 20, 17.4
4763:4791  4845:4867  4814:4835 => -1.35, 19.5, 17.7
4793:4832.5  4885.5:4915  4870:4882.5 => 1.14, 19.9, 18.3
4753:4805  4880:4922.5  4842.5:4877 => 1.97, 19.6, 18.1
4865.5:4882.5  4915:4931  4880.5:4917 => -1.64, 16.8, 18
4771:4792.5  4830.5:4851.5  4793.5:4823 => -1.78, 19.5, 18.6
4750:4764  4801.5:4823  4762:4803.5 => 1.29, 20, 20.4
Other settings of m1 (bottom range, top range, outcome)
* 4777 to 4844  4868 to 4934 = 0.93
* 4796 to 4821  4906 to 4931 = 0.90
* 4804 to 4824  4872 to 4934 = 0.89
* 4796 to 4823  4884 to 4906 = 0.89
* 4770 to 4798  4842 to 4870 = 0.90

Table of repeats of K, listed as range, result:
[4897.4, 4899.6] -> 18.8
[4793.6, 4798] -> 19.5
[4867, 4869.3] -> 17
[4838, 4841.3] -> 17.7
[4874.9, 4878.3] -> 18.3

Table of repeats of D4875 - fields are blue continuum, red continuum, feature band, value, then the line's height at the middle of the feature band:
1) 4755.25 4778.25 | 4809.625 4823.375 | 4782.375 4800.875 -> 0.85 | 20.2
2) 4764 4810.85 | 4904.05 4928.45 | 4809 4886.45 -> 2.25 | 18.9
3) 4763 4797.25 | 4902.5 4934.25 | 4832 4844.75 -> 0.28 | 19.1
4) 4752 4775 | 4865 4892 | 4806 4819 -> -1.35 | 18.6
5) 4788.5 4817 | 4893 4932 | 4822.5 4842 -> 0.71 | 19.6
